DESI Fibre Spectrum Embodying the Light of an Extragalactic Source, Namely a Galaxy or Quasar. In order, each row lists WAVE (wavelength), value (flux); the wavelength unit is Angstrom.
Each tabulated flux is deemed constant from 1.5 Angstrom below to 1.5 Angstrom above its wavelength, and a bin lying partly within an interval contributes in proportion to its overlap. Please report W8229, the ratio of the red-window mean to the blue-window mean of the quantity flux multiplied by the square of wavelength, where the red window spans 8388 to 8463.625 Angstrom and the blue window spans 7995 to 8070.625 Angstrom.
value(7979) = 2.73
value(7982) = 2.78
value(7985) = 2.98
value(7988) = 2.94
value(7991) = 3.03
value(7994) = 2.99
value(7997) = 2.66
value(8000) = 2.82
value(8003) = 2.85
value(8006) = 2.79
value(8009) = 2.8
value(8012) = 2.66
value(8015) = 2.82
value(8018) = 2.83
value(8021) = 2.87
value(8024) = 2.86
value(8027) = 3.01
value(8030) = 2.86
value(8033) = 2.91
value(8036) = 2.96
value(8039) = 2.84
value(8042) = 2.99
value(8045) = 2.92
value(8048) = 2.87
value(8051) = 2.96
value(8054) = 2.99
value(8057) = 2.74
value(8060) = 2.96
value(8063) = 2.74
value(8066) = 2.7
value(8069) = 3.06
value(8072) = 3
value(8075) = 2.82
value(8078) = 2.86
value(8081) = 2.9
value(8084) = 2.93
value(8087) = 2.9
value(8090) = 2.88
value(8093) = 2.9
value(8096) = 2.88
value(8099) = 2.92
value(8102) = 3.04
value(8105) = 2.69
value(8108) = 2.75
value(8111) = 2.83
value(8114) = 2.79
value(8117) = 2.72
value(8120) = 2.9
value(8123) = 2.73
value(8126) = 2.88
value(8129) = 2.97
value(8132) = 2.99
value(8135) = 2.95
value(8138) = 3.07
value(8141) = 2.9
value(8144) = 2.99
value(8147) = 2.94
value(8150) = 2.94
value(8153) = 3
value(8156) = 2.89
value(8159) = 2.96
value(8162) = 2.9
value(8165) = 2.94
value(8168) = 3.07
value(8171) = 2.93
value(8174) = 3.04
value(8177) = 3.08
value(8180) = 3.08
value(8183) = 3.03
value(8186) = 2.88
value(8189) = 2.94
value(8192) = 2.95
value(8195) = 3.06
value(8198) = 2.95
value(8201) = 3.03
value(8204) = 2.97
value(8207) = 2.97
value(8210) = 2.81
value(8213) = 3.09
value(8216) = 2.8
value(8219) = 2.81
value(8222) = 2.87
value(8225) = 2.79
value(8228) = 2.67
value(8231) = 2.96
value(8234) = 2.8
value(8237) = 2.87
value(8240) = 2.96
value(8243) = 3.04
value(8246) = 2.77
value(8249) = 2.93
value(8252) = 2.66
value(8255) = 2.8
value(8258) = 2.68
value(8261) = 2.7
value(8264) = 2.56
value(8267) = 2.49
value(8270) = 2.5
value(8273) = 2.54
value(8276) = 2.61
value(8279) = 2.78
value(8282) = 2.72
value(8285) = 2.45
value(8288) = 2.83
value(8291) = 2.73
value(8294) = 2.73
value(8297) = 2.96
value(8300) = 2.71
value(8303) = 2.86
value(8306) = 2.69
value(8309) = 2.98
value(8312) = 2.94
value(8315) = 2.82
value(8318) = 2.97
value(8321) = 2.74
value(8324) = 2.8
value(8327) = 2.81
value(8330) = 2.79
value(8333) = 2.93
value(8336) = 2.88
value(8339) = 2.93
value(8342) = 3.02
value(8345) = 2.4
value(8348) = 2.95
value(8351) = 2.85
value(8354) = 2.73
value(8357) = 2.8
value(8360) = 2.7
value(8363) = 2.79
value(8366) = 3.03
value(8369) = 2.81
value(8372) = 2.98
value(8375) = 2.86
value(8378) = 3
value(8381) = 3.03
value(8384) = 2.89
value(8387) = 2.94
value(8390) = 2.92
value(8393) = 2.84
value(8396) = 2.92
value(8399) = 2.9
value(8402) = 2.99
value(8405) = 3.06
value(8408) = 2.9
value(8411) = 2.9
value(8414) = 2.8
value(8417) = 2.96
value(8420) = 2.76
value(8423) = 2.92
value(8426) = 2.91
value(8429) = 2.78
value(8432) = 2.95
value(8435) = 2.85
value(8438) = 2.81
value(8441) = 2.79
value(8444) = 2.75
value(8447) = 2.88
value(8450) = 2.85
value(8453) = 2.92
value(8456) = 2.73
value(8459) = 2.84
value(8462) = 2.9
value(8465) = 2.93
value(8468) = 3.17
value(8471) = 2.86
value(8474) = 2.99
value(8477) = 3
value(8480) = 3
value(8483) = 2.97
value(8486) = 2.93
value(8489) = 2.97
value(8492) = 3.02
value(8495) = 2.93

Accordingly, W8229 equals 1.11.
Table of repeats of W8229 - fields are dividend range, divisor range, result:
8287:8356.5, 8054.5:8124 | 1.05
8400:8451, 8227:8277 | 1.09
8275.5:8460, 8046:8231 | 1.03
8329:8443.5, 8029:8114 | 1.08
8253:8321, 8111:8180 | 0.96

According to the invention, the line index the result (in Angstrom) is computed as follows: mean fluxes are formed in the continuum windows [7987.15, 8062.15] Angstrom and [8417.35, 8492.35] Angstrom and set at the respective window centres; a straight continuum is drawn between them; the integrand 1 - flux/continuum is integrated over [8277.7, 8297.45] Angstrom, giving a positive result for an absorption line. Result 1.08 Angstrom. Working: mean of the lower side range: 2.88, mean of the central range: 2.73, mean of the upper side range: 2.9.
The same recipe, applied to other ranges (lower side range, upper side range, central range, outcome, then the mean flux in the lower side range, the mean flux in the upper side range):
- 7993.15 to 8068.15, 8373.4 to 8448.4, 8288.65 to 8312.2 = 0.52 Angstrom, 2.86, 2.89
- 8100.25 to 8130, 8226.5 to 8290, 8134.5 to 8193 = -3.77 Angstrom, 2.83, 2.73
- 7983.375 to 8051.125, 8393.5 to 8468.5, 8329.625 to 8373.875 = 0.62 Angstrom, 2.88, 2.88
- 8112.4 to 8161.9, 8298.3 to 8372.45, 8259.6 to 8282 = 2.00 Angstrom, 2.91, 2.83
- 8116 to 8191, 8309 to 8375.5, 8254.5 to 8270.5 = 1.50 Angstrom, 2.95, 2.85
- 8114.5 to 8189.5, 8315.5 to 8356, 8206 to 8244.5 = 0.28 Angstrom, 2.95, 2.83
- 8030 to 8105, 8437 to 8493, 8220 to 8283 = 3.37 Angstrom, 2.9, 2.91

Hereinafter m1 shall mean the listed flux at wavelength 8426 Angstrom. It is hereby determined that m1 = 2.91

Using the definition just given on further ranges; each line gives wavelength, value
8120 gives 2.9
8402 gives 2.99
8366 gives 3.03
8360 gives 2.7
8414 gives 2.8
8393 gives 2.84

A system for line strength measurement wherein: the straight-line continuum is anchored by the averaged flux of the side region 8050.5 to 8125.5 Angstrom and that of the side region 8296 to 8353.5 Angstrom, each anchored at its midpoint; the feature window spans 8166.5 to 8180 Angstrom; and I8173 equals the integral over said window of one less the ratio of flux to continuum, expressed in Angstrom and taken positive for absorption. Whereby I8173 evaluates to -0.9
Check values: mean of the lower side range 2.86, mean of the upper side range 2.84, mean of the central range 3.04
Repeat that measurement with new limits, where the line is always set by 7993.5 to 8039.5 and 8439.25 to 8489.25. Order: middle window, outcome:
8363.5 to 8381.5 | -0.27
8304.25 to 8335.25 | 0.42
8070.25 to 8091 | -0.36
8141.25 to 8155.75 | -0.47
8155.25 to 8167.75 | -0.33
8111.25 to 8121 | 0.19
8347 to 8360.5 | 0.39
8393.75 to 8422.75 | -0.08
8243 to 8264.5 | 0.89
